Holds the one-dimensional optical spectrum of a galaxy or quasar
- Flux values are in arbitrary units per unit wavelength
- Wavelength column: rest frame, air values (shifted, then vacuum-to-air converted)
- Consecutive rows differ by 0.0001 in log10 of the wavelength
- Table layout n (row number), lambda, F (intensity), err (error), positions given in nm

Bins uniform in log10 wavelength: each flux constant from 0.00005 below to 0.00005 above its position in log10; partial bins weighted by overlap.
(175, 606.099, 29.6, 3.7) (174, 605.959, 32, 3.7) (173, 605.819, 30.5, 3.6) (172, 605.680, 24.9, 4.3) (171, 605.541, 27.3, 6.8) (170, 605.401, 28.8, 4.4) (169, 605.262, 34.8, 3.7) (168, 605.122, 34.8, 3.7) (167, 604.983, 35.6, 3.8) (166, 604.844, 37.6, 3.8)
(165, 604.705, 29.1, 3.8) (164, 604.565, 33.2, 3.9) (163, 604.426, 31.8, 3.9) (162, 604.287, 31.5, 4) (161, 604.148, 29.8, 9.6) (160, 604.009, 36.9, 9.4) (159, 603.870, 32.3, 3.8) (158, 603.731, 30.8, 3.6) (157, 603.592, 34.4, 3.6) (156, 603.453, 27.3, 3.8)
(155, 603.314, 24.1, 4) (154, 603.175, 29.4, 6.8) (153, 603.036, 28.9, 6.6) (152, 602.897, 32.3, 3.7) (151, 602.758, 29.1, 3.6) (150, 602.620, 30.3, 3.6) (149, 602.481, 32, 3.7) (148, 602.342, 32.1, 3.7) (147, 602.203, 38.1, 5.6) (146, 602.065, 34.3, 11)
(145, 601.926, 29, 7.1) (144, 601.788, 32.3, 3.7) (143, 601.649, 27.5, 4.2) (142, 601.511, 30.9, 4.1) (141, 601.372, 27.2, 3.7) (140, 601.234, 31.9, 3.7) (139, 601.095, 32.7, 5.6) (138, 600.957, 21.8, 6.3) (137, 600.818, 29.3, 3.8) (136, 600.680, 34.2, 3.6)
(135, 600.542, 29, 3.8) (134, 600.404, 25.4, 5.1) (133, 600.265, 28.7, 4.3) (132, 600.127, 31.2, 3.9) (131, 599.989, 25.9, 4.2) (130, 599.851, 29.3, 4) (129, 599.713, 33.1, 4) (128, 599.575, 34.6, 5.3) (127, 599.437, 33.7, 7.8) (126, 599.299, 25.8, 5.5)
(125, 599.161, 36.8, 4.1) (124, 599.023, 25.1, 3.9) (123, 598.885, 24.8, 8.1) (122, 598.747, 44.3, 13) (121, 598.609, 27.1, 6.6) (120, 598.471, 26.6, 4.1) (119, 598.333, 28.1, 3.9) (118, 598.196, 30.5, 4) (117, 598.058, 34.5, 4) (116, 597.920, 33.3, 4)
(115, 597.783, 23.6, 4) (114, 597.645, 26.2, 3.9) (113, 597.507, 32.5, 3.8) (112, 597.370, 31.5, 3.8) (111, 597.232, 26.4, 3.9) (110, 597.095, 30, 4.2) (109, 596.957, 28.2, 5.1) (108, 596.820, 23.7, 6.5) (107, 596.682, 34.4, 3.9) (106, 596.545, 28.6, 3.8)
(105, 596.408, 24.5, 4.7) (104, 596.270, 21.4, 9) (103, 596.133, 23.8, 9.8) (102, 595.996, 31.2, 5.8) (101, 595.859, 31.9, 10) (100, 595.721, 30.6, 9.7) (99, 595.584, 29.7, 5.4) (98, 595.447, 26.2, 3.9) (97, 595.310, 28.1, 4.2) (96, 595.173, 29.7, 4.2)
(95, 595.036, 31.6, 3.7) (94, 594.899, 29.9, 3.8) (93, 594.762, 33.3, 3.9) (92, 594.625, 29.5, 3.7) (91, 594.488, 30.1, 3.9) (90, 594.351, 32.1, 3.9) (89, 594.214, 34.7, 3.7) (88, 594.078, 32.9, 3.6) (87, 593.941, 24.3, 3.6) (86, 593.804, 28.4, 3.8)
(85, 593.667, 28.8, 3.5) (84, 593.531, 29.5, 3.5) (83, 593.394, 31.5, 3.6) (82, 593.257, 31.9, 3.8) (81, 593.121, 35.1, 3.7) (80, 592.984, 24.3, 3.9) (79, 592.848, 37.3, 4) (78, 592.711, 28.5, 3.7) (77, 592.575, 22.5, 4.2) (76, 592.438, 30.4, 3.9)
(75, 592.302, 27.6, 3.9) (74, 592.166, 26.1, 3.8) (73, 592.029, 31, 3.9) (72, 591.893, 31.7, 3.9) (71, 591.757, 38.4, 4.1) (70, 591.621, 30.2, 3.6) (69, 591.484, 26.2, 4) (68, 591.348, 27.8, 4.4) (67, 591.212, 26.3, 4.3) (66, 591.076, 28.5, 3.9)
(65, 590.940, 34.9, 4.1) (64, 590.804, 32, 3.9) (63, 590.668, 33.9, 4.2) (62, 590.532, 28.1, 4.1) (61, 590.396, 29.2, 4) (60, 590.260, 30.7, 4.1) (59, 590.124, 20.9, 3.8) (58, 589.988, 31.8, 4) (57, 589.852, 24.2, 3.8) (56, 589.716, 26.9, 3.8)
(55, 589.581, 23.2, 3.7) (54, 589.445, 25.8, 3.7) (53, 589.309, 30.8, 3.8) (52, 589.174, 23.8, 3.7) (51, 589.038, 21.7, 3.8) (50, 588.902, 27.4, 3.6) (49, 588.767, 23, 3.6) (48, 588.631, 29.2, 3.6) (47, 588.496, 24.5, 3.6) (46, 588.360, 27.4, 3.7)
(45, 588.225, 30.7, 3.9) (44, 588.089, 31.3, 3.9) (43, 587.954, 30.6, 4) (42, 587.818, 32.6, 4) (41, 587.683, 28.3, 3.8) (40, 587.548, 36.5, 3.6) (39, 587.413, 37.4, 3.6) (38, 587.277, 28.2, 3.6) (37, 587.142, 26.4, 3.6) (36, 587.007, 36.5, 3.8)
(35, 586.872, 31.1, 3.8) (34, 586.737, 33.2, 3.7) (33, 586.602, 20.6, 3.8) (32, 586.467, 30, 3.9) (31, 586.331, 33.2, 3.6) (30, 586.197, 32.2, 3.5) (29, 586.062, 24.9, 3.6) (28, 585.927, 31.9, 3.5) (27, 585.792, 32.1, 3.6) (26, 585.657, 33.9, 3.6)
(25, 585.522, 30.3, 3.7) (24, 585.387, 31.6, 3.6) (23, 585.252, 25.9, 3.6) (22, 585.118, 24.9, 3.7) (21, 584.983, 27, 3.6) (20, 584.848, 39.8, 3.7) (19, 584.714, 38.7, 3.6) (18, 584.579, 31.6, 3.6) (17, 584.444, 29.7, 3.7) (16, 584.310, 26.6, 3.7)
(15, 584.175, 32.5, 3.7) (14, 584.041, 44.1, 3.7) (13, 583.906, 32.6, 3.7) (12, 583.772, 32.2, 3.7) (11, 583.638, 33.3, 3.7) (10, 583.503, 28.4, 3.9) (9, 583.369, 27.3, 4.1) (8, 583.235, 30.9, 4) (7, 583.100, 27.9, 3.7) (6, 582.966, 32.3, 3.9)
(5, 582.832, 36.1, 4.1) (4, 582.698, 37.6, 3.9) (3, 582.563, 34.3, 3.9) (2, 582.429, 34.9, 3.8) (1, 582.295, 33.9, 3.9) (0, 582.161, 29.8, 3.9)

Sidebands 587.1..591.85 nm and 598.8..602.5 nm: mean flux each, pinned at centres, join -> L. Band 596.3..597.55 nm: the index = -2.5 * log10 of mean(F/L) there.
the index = 0.05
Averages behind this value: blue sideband 28.9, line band 28.6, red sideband 30.3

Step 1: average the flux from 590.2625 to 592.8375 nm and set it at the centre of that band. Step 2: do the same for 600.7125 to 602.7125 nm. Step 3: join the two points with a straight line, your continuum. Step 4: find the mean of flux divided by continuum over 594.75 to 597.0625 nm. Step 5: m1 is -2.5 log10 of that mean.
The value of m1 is 0.06 mag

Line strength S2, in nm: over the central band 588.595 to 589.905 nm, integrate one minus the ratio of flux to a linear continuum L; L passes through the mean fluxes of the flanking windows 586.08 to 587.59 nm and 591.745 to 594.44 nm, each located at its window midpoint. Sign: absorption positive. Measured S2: 0.22 nm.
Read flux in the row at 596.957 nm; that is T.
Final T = 28.2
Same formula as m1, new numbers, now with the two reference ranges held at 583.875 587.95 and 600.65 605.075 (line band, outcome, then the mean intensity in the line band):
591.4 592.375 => 0.04 mag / 30.1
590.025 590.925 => 0.06 mag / 29.6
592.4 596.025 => 0.04 mag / 30.1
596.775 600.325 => 0.05 mag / 29.9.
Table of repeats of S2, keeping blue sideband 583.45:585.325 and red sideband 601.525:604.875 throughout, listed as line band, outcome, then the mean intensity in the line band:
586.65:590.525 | 0.39 nm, 28.6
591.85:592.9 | 0.08 nm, 29.2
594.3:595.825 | 0.07 nm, 30.1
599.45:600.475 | 0.05 nm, 30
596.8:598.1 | 0.10 nm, 29.1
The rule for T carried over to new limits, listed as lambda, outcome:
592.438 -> 30.4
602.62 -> 30.3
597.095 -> 30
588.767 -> 23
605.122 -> 34.8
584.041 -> 44.1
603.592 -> 34.4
